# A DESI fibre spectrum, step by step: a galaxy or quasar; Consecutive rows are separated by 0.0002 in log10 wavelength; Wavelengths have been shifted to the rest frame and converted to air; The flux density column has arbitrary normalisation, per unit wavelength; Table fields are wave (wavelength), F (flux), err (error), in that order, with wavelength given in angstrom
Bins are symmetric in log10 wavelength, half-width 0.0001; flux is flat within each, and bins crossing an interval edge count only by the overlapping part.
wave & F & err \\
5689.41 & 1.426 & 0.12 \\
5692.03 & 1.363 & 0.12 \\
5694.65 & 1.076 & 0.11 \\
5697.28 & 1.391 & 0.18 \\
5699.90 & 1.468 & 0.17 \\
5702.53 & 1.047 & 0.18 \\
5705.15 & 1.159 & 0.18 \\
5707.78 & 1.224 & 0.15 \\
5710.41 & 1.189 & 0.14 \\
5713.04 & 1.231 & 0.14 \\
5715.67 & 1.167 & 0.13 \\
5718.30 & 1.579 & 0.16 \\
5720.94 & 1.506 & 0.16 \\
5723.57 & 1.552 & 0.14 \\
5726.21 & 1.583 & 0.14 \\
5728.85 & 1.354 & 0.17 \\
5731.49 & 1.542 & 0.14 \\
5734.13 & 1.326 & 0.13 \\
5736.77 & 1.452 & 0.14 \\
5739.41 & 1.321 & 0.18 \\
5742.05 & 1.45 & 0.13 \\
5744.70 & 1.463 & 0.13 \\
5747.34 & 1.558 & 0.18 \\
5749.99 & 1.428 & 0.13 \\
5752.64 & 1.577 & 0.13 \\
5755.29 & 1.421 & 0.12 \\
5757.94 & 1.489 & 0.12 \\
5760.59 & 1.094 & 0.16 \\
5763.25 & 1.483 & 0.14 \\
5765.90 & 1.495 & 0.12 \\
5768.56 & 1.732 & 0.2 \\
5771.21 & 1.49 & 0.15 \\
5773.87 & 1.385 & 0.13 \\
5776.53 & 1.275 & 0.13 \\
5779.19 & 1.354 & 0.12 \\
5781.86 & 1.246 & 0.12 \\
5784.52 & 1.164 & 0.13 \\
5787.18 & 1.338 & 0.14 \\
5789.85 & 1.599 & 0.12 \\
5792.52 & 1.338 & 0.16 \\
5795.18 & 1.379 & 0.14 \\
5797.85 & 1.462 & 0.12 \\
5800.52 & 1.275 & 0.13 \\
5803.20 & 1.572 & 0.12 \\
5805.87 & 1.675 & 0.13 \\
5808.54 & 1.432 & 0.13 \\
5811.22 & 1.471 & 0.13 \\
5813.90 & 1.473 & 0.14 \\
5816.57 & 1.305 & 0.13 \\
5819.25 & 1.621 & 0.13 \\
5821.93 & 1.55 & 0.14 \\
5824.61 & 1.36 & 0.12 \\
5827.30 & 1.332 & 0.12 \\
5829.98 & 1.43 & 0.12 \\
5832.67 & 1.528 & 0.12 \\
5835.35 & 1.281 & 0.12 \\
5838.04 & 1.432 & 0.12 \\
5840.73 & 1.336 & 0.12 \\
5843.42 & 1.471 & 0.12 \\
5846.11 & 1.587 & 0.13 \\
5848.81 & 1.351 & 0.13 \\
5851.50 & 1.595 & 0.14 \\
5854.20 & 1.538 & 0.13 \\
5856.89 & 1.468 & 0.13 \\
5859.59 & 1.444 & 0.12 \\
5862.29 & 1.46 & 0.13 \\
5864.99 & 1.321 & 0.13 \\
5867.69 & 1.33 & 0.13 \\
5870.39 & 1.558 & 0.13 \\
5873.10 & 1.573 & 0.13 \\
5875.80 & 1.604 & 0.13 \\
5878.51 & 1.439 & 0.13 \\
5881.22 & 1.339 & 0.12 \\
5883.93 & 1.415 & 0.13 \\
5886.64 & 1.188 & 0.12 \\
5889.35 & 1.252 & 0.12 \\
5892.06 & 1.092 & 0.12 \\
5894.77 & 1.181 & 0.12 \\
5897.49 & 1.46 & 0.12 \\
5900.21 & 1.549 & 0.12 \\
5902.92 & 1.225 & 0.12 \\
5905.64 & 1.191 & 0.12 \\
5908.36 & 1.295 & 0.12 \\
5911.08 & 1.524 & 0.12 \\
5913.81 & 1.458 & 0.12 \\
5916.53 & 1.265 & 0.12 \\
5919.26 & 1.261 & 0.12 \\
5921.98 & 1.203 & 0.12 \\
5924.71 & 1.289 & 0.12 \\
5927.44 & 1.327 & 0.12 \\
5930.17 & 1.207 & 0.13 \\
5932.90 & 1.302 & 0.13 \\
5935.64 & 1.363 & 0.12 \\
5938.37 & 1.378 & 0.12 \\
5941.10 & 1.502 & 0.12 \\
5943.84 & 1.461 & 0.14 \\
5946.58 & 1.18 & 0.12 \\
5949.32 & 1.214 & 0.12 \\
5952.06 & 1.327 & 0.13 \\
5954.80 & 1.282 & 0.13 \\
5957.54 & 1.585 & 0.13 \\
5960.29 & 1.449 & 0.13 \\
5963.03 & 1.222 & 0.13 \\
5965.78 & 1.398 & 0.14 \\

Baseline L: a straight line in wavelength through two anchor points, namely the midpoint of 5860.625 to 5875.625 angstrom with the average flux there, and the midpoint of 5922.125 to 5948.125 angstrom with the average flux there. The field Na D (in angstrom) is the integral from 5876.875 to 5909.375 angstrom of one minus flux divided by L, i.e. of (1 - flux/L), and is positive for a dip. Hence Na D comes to 2.4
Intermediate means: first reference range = 1.46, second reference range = 1.33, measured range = 1.3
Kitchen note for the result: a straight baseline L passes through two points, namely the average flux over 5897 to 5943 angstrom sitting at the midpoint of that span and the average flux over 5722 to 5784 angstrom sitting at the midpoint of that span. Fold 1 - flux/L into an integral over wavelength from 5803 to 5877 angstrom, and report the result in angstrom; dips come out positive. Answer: -4.3 angstrom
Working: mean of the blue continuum 1.43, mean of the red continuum 1.34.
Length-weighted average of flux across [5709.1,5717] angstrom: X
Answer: 1.2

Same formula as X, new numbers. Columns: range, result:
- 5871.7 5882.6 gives 1.49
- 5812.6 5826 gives 1.46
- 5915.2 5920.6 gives 1.26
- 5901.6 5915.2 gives 1.34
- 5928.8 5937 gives 1.29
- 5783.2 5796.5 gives 1.36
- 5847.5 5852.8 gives 1.47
